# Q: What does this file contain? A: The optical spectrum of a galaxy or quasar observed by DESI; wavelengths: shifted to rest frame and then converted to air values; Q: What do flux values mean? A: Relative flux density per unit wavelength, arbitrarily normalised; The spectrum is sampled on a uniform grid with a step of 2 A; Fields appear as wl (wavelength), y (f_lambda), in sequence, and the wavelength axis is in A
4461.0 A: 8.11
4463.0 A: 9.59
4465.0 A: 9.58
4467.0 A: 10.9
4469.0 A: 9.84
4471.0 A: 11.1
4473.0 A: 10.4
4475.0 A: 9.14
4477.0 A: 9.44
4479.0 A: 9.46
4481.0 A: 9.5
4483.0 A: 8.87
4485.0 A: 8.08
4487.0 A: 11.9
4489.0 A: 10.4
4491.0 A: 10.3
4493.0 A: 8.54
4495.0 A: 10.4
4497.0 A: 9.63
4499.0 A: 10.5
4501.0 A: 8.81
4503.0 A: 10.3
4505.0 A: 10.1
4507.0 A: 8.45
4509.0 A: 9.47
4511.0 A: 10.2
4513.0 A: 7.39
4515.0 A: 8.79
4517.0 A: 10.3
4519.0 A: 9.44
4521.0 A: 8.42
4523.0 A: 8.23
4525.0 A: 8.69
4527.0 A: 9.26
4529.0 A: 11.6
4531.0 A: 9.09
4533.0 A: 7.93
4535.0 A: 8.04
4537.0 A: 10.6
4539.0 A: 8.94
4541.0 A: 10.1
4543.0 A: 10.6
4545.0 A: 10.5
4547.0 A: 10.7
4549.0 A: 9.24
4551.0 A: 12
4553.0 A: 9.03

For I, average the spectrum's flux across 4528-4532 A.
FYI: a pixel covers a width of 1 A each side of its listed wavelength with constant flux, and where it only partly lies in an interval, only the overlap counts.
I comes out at 10.3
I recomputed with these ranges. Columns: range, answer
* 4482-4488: 9.62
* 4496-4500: 10.1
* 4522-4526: 8.46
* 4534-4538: 9.32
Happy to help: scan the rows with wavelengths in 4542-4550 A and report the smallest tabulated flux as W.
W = 9.24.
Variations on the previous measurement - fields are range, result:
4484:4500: 8.08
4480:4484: 8.87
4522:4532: 8.23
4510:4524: 7.39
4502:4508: 8.45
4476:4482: 9.44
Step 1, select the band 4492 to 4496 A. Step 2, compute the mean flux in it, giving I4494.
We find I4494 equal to 9.47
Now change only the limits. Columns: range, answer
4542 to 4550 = 10.3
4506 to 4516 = 8.86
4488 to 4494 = 9.75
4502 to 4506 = 10.2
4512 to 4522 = 8.87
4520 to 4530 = 9.24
